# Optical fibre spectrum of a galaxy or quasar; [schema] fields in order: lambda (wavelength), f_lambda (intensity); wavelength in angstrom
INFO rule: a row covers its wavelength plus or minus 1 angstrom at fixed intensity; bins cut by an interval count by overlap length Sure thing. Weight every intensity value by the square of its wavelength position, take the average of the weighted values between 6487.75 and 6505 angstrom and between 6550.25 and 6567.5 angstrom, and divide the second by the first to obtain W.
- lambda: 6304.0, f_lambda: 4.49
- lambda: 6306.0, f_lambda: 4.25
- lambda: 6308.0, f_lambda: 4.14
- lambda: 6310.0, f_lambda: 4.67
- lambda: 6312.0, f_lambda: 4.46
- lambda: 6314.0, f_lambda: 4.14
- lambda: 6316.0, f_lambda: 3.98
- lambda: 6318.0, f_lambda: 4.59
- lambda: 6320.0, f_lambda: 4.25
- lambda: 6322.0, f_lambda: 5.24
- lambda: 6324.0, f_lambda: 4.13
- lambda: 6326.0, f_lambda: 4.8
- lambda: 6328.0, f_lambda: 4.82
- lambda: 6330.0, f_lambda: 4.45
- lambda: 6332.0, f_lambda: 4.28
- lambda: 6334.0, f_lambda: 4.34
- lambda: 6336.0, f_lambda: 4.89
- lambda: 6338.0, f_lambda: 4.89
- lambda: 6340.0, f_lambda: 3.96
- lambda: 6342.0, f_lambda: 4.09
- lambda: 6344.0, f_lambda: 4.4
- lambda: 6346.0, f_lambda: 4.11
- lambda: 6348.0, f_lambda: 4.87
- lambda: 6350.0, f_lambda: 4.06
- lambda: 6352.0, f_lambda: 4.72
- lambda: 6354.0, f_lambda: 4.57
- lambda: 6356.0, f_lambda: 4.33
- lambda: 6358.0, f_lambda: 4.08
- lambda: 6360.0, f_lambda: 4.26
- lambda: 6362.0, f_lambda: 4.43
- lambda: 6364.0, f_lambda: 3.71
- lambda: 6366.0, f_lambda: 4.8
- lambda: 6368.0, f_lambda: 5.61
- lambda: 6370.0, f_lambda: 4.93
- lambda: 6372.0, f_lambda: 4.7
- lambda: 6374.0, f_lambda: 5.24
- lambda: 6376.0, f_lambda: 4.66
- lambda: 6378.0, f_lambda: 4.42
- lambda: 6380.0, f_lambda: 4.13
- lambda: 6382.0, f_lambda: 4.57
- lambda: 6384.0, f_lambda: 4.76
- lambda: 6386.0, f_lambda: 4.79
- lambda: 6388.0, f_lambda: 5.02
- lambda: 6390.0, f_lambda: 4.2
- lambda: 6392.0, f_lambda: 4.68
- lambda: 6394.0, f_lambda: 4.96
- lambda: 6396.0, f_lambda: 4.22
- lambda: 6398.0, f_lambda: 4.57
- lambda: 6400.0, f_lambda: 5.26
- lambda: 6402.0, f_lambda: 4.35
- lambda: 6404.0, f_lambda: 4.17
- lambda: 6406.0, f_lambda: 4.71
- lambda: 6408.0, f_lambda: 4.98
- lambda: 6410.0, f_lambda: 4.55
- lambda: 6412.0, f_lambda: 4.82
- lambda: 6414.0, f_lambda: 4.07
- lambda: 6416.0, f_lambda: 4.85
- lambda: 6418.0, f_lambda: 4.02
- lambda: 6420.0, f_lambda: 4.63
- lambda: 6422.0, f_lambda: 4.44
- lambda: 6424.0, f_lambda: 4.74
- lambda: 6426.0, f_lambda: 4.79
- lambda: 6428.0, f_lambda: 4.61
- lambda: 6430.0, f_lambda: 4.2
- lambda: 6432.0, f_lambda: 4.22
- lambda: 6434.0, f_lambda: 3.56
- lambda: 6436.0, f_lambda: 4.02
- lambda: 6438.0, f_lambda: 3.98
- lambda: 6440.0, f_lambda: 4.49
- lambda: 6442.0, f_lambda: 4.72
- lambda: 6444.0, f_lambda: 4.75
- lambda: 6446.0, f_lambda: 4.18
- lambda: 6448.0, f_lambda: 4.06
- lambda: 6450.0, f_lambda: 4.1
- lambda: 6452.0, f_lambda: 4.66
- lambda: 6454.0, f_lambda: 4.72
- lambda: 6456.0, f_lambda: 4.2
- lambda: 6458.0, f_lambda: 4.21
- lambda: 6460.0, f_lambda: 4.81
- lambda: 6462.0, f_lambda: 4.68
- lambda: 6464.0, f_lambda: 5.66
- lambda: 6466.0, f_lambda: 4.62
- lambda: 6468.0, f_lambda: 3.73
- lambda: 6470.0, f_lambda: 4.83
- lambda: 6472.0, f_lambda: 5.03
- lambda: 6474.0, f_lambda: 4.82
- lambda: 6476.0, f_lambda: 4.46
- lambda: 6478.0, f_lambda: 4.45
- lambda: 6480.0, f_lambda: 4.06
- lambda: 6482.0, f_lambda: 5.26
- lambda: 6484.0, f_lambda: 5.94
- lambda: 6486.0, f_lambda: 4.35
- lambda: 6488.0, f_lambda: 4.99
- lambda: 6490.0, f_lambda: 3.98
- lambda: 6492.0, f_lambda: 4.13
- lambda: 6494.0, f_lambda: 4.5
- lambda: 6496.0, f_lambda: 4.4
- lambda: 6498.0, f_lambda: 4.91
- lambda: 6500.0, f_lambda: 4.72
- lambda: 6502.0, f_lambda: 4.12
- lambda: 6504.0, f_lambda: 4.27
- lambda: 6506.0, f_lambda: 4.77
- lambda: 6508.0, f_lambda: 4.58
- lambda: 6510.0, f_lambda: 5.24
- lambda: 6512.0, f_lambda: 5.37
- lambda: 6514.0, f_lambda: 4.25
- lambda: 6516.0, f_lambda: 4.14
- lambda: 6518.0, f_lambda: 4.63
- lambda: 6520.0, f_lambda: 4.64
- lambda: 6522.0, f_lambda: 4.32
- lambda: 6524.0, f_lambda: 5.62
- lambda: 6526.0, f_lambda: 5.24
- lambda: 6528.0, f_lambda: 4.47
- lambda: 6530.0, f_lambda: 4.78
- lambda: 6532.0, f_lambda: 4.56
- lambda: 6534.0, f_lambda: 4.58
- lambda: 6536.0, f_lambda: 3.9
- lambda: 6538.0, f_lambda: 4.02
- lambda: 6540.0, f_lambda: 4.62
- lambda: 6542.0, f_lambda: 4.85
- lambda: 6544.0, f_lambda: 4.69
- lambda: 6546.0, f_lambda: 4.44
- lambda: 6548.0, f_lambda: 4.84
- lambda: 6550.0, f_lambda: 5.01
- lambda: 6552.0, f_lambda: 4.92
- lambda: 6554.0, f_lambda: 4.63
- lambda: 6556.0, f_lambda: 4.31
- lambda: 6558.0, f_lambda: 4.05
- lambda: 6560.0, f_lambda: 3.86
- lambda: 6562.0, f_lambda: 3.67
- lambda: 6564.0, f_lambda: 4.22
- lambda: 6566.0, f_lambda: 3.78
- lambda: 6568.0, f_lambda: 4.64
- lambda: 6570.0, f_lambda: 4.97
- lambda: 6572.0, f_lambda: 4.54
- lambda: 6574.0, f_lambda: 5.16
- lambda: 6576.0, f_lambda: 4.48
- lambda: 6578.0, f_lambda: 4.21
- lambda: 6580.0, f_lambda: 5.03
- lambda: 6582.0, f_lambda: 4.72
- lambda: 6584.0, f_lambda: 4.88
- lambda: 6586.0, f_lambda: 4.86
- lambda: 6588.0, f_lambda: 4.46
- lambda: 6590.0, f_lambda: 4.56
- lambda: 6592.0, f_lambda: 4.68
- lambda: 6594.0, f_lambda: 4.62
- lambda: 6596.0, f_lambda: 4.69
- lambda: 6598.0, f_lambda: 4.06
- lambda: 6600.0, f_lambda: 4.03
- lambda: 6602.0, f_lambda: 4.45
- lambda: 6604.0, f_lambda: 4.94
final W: 0.97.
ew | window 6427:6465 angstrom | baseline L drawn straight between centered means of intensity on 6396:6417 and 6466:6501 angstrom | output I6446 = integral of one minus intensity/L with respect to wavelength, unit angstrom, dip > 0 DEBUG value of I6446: 1.69 angstrom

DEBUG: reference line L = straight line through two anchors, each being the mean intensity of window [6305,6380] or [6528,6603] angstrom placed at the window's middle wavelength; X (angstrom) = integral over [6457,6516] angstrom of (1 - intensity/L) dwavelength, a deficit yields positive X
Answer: -2.0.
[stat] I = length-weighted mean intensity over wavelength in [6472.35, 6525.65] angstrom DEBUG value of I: 4.66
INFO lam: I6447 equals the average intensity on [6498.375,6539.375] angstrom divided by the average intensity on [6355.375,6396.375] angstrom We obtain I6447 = 1.00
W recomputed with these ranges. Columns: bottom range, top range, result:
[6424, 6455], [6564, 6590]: 1.11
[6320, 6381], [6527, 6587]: 1.07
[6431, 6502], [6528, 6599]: 1.03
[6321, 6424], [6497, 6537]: 1.07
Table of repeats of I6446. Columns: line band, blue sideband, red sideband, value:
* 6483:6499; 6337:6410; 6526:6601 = -0.4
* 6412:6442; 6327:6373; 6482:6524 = 1.4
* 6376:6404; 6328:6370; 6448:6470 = -0.7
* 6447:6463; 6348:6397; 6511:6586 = 0.5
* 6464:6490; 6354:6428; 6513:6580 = -0.9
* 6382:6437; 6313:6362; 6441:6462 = -1.0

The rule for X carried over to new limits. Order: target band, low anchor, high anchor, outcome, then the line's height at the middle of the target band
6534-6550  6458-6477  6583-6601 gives 0.30 angstrom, 4.61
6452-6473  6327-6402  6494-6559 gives -0.25 angstrom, 4.6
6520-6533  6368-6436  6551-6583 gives -0.97 angstrom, 4.48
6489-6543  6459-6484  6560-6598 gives 0.95 angstrom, 4.66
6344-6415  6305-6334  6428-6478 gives -2.14 angstrom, 4.44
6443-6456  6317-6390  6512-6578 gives 0.42 angstrom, 4.54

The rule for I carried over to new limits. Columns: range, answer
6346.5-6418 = 4.59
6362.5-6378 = 4.77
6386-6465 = 4.51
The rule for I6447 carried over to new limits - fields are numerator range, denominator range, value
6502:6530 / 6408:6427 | 1.03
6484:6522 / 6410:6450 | 1.05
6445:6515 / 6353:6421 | 1.00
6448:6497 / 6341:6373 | 1.03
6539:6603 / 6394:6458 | 1.02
